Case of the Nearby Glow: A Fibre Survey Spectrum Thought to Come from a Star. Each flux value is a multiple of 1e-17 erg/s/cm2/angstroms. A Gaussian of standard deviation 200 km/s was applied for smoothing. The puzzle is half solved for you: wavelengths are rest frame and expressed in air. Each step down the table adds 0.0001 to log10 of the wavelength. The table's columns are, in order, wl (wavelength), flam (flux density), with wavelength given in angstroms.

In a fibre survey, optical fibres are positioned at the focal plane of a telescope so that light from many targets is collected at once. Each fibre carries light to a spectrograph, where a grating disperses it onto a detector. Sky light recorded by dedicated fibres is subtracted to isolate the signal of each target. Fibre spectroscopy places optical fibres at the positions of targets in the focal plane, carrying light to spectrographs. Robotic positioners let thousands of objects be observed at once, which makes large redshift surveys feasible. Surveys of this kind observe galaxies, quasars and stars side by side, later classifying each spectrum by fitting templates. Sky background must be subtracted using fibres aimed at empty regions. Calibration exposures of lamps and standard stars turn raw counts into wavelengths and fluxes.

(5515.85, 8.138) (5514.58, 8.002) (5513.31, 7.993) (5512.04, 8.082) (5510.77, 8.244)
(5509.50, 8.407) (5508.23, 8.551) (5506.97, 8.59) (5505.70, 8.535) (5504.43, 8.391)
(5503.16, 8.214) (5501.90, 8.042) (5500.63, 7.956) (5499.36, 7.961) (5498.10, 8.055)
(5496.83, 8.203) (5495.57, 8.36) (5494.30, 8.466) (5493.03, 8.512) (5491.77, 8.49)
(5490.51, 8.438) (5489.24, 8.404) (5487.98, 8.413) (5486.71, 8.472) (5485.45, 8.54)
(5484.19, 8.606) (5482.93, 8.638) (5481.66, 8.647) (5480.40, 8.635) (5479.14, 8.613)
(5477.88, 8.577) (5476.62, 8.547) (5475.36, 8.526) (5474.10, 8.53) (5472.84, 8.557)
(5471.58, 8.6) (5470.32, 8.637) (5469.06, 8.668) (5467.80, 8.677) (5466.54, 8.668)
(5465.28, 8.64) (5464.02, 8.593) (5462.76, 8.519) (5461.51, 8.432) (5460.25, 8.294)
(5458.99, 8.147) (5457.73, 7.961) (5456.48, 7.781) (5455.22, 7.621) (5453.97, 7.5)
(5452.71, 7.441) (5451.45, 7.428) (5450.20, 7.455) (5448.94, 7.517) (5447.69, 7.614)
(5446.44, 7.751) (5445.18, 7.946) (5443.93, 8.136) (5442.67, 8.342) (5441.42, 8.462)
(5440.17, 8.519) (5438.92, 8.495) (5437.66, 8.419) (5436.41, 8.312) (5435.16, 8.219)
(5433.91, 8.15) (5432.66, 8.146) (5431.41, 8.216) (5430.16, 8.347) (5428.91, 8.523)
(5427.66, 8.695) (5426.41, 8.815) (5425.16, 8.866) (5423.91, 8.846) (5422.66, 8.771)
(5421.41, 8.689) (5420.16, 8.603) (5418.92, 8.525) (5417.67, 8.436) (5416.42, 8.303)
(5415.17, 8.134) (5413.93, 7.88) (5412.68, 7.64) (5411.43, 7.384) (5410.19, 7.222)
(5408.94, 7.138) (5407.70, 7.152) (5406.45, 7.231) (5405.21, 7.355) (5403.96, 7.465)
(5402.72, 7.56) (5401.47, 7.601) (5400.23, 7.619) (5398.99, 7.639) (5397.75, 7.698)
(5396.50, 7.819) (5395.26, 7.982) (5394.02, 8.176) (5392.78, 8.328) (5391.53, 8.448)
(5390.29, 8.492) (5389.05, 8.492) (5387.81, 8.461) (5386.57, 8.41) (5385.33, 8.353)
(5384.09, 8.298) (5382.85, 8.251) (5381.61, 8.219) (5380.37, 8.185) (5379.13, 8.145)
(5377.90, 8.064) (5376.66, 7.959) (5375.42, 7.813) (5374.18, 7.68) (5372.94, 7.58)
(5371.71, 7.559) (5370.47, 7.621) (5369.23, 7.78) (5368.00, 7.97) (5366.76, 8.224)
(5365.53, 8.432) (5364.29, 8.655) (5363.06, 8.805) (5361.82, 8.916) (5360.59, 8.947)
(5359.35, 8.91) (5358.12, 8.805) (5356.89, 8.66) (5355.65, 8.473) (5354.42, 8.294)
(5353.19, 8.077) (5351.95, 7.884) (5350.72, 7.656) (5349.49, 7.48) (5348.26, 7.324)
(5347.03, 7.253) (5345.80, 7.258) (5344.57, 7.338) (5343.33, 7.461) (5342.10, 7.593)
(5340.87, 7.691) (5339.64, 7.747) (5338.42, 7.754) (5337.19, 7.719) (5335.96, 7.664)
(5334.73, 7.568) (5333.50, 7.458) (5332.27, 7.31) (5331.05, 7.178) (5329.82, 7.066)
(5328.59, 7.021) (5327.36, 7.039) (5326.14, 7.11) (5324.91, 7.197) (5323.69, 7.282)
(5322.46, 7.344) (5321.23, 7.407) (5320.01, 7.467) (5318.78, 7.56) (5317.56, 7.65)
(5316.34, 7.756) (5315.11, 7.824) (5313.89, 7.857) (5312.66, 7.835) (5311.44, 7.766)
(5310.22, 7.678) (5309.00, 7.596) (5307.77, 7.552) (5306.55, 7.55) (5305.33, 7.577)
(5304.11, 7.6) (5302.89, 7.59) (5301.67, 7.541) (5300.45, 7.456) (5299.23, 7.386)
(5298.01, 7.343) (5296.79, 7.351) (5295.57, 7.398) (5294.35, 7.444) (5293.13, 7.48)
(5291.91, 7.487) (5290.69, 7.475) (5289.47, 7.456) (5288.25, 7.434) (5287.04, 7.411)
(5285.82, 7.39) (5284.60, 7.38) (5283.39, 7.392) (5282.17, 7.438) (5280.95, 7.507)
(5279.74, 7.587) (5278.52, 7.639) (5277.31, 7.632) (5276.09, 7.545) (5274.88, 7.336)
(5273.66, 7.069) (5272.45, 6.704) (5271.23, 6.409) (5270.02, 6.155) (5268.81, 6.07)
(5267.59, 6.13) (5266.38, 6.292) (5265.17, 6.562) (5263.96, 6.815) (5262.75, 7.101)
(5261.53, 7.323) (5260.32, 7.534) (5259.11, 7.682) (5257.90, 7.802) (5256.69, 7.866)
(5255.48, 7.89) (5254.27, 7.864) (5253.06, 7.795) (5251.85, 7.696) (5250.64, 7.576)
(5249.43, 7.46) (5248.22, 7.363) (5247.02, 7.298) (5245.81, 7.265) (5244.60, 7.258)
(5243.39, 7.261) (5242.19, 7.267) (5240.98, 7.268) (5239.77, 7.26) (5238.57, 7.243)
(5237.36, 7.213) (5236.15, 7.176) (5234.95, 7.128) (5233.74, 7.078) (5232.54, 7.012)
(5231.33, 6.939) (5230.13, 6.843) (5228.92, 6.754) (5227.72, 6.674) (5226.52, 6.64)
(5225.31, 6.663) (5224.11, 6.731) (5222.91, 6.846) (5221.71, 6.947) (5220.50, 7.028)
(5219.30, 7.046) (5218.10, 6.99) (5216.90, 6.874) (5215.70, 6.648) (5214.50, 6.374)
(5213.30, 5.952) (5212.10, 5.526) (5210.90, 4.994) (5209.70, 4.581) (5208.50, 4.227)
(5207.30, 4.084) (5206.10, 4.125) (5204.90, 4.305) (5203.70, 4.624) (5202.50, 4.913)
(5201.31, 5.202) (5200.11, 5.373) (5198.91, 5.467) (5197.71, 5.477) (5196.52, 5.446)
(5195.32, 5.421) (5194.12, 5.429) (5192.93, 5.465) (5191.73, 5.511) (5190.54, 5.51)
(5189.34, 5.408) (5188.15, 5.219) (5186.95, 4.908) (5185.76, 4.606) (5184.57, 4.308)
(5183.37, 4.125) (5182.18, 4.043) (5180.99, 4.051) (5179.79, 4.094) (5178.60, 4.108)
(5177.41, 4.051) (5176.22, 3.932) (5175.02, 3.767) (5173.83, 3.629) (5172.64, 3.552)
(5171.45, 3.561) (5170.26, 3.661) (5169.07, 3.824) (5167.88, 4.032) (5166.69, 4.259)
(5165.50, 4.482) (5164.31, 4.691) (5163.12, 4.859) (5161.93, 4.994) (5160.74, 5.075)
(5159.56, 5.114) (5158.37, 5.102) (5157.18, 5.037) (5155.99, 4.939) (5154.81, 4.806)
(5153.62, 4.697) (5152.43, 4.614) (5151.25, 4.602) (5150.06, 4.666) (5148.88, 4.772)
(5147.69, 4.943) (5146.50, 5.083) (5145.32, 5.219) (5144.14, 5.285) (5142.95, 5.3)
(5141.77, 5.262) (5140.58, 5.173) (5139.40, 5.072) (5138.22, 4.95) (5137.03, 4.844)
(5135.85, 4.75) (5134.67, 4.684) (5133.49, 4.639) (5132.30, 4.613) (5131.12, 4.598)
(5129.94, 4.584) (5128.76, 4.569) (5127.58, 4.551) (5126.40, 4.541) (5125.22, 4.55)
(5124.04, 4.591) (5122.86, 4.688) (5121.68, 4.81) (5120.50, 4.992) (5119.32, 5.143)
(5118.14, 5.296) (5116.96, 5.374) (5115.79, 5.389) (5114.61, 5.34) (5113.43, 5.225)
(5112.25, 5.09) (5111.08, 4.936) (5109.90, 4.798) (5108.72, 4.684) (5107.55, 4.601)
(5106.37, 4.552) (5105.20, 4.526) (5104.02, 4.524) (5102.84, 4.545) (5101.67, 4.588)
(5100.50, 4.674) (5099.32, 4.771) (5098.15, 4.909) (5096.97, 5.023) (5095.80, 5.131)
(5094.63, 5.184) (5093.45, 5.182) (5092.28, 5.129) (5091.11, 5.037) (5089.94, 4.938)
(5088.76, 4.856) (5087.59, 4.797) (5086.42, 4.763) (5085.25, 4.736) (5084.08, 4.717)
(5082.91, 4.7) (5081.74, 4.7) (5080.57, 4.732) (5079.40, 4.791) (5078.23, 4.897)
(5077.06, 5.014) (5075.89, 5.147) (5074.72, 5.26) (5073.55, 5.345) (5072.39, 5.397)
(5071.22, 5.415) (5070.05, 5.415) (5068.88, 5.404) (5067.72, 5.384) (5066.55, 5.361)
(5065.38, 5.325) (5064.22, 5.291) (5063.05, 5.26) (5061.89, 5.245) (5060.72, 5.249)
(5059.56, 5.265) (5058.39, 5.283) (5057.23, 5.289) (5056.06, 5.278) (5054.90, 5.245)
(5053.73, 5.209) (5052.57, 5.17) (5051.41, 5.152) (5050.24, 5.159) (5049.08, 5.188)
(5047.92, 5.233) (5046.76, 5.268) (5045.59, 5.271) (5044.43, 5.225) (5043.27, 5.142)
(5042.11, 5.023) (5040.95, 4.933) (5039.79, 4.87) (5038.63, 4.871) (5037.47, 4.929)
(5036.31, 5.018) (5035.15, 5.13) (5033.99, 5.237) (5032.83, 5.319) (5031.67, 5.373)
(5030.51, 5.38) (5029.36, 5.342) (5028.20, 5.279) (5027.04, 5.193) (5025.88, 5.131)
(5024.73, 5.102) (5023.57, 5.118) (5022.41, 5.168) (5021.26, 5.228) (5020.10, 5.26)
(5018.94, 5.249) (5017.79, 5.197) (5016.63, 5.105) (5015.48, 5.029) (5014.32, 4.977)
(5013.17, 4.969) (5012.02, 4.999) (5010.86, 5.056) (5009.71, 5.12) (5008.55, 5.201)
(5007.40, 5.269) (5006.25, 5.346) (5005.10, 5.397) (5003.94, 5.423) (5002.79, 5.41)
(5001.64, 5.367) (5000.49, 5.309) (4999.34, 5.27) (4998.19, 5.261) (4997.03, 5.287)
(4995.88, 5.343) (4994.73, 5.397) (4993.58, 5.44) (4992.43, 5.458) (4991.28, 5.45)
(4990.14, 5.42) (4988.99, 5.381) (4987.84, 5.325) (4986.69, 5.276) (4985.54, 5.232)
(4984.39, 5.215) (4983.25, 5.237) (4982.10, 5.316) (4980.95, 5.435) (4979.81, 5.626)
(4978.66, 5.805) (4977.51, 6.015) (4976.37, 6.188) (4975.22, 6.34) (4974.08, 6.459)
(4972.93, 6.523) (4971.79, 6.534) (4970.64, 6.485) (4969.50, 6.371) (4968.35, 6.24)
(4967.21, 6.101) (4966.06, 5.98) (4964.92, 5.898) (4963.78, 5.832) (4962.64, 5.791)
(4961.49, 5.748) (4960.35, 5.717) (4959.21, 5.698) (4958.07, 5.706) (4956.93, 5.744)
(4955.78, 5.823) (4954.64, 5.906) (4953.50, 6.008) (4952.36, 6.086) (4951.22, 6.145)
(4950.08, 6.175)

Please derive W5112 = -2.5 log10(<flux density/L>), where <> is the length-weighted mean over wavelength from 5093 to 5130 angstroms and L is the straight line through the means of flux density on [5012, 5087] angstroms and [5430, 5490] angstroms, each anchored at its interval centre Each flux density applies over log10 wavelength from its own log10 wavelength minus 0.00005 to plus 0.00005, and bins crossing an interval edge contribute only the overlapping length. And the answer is 0.16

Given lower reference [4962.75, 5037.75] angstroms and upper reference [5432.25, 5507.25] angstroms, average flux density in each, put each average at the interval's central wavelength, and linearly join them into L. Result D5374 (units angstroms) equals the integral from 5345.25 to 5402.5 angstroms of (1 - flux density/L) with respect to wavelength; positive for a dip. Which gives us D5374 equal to -2.9 angstroms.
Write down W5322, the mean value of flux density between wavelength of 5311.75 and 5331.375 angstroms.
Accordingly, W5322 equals 7.42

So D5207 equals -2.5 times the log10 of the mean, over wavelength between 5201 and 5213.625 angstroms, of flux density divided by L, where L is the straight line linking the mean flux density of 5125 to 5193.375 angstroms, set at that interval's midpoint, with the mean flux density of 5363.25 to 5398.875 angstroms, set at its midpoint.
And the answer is 0.141 mag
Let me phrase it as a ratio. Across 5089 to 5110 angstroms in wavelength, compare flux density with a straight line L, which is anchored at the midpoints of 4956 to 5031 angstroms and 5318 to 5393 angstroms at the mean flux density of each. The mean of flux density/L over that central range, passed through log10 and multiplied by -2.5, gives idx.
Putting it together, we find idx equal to 0.27 mag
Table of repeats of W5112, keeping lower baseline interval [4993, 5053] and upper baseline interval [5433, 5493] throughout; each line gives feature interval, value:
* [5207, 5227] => 0.070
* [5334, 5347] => -0.019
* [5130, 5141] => 0.240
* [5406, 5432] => -0.025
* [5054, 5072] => 0.033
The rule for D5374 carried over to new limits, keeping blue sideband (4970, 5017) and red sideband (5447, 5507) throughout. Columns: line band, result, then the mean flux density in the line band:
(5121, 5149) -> 6.5 angstroms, 4.84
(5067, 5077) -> 1.0 angstroms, 5.33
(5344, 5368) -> -1.8 angstroms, 8.18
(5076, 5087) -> 2.2 angstroms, 4.8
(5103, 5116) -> 2.8 angstroms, 4.85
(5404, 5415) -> 0.7 angstroms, 7.41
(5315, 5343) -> -0.1 angstroms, 7.45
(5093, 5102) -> 1.7 angstroms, 4.94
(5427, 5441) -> -0.6 angstroms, 8.37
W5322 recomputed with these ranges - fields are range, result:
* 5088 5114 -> 4.86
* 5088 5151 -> 4.89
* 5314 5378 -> 7.77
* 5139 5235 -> 5.2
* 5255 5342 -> 7.37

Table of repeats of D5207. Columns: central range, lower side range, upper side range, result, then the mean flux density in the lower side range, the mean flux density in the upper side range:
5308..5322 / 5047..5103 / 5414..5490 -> -0.07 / 5.08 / 8.34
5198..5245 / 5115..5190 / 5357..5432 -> -0.11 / 4.65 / 8.14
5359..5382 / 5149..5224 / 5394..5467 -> -0.12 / 4.97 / 8.05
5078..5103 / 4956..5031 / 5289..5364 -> 0.25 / 5.51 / 7.67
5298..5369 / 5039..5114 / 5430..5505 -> -0.08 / 5.04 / 8.27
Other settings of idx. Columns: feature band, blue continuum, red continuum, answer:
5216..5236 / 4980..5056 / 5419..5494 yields -0.03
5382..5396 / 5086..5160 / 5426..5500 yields -0.11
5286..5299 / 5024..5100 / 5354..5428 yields -0.03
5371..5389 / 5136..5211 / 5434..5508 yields -0.13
